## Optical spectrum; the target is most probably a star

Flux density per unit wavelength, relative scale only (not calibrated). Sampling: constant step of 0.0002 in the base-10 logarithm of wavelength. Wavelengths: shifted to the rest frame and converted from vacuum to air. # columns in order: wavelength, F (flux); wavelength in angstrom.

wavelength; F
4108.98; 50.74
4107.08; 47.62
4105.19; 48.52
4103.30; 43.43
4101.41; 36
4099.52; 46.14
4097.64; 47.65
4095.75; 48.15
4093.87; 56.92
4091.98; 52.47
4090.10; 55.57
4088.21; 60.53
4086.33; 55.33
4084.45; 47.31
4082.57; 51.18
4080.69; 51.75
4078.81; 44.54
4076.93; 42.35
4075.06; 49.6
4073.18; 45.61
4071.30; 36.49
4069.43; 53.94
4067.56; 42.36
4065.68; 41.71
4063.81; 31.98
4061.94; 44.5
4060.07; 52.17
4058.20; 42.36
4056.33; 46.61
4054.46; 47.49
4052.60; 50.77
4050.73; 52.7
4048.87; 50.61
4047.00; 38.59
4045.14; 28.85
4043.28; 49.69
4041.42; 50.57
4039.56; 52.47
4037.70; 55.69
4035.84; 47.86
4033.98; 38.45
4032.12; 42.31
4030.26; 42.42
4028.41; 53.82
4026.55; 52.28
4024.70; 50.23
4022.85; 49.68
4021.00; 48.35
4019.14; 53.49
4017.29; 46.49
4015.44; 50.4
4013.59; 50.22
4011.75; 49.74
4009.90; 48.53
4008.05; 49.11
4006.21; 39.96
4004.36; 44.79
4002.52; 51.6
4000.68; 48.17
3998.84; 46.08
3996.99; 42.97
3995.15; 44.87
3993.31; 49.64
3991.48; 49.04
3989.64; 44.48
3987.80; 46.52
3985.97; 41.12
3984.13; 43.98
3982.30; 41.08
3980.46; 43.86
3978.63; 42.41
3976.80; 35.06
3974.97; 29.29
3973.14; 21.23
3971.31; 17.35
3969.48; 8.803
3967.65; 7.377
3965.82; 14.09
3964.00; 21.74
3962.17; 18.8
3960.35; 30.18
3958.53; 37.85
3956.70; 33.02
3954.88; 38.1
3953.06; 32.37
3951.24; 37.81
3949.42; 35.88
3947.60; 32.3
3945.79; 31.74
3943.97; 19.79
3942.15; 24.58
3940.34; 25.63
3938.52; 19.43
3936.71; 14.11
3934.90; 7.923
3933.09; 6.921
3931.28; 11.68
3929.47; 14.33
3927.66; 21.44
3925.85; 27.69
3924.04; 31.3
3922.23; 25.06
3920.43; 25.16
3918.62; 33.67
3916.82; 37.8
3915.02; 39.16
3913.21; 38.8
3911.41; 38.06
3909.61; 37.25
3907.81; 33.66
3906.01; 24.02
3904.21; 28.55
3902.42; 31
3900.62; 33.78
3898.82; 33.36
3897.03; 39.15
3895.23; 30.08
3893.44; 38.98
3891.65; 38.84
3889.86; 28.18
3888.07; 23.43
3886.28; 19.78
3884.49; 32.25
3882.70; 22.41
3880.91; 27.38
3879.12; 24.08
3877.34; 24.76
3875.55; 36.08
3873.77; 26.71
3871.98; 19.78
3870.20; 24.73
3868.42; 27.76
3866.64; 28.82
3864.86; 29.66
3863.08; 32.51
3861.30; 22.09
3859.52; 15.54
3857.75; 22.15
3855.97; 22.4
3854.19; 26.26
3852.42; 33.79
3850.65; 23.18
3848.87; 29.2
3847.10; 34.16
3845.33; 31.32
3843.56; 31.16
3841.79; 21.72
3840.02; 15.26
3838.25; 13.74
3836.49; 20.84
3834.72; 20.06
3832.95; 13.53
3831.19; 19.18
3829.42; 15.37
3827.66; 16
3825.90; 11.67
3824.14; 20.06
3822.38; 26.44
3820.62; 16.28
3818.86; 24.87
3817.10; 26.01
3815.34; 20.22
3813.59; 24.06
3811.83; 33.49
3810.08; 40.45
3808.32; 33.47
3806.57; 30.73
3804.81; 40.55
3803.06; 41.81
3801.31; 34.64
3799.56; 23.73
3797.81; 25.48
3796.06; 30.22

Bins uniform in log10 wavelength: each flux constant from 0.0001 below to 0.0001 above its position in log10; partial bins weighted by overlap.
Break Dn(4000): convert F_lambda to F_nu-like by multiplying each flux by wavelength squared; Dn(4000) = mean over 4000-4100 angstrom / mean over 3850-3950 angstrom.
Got 1.90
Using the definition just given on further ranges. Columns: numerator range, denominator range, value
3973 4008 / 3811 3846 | 2.23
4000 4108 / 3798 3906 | 1.98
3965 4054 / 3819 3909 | 1.80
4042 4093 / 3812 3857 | 2.35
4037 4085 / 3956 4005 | 1.36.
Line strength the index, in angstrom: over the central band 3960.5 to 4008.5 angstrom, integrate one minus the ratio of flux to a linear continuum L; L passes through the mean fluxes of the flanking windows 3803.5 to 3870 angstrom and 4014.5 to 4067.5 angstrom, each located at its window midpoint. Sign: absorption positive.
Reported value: 5.86 angstrom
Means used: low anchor 24.8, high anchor 46.8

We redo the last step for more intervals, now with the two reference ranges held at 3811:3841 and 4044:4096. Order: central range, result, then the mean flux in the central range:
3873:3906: -3.4 angstrom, 29.8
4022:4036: -1.5 angstrom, 47.1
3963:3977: 6.8 angstrom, 18.6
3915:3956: 8.4 angstrom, 25.6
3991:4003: -2.5 angstrom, 47.3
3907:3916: -2.4 angstrom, 37.4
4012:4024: -2.4 angstrom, 49.8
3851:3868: -1.7 angstrom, 25.9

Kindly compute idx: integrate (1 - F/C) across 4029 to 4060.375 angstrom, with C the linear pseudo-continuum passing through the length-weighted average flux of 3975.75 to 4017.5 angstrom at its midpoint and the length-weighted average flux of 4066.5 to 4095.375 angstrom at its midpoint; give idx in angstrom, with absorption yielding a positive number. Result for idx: 1.0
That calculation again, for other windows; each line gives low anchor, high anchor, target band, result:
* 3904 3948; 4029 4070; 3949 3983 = 3.8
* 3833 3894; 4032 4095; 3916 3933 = 4.2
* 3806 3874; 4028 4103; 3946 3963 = 1.3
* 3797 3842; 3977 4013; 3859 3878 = 2.4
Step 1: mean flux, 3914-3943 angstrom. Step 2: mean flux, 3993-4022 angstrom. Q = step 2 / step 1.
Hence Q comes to 2.08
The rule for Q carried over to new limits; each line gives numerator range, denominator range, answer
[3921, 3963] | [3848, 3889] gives 0.97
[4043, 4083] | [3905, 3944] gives 1.77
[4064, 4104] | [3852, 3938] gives 1.75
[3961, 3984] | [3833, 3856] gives 1.05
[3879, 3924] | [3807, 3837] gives 1.39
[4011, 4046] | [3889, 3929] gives 1.49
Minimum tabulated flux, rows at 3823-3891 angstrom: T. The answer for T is 11.67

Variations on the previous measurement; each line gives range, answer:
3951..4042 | 7.377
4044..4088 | 28.85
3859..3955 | 6.921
